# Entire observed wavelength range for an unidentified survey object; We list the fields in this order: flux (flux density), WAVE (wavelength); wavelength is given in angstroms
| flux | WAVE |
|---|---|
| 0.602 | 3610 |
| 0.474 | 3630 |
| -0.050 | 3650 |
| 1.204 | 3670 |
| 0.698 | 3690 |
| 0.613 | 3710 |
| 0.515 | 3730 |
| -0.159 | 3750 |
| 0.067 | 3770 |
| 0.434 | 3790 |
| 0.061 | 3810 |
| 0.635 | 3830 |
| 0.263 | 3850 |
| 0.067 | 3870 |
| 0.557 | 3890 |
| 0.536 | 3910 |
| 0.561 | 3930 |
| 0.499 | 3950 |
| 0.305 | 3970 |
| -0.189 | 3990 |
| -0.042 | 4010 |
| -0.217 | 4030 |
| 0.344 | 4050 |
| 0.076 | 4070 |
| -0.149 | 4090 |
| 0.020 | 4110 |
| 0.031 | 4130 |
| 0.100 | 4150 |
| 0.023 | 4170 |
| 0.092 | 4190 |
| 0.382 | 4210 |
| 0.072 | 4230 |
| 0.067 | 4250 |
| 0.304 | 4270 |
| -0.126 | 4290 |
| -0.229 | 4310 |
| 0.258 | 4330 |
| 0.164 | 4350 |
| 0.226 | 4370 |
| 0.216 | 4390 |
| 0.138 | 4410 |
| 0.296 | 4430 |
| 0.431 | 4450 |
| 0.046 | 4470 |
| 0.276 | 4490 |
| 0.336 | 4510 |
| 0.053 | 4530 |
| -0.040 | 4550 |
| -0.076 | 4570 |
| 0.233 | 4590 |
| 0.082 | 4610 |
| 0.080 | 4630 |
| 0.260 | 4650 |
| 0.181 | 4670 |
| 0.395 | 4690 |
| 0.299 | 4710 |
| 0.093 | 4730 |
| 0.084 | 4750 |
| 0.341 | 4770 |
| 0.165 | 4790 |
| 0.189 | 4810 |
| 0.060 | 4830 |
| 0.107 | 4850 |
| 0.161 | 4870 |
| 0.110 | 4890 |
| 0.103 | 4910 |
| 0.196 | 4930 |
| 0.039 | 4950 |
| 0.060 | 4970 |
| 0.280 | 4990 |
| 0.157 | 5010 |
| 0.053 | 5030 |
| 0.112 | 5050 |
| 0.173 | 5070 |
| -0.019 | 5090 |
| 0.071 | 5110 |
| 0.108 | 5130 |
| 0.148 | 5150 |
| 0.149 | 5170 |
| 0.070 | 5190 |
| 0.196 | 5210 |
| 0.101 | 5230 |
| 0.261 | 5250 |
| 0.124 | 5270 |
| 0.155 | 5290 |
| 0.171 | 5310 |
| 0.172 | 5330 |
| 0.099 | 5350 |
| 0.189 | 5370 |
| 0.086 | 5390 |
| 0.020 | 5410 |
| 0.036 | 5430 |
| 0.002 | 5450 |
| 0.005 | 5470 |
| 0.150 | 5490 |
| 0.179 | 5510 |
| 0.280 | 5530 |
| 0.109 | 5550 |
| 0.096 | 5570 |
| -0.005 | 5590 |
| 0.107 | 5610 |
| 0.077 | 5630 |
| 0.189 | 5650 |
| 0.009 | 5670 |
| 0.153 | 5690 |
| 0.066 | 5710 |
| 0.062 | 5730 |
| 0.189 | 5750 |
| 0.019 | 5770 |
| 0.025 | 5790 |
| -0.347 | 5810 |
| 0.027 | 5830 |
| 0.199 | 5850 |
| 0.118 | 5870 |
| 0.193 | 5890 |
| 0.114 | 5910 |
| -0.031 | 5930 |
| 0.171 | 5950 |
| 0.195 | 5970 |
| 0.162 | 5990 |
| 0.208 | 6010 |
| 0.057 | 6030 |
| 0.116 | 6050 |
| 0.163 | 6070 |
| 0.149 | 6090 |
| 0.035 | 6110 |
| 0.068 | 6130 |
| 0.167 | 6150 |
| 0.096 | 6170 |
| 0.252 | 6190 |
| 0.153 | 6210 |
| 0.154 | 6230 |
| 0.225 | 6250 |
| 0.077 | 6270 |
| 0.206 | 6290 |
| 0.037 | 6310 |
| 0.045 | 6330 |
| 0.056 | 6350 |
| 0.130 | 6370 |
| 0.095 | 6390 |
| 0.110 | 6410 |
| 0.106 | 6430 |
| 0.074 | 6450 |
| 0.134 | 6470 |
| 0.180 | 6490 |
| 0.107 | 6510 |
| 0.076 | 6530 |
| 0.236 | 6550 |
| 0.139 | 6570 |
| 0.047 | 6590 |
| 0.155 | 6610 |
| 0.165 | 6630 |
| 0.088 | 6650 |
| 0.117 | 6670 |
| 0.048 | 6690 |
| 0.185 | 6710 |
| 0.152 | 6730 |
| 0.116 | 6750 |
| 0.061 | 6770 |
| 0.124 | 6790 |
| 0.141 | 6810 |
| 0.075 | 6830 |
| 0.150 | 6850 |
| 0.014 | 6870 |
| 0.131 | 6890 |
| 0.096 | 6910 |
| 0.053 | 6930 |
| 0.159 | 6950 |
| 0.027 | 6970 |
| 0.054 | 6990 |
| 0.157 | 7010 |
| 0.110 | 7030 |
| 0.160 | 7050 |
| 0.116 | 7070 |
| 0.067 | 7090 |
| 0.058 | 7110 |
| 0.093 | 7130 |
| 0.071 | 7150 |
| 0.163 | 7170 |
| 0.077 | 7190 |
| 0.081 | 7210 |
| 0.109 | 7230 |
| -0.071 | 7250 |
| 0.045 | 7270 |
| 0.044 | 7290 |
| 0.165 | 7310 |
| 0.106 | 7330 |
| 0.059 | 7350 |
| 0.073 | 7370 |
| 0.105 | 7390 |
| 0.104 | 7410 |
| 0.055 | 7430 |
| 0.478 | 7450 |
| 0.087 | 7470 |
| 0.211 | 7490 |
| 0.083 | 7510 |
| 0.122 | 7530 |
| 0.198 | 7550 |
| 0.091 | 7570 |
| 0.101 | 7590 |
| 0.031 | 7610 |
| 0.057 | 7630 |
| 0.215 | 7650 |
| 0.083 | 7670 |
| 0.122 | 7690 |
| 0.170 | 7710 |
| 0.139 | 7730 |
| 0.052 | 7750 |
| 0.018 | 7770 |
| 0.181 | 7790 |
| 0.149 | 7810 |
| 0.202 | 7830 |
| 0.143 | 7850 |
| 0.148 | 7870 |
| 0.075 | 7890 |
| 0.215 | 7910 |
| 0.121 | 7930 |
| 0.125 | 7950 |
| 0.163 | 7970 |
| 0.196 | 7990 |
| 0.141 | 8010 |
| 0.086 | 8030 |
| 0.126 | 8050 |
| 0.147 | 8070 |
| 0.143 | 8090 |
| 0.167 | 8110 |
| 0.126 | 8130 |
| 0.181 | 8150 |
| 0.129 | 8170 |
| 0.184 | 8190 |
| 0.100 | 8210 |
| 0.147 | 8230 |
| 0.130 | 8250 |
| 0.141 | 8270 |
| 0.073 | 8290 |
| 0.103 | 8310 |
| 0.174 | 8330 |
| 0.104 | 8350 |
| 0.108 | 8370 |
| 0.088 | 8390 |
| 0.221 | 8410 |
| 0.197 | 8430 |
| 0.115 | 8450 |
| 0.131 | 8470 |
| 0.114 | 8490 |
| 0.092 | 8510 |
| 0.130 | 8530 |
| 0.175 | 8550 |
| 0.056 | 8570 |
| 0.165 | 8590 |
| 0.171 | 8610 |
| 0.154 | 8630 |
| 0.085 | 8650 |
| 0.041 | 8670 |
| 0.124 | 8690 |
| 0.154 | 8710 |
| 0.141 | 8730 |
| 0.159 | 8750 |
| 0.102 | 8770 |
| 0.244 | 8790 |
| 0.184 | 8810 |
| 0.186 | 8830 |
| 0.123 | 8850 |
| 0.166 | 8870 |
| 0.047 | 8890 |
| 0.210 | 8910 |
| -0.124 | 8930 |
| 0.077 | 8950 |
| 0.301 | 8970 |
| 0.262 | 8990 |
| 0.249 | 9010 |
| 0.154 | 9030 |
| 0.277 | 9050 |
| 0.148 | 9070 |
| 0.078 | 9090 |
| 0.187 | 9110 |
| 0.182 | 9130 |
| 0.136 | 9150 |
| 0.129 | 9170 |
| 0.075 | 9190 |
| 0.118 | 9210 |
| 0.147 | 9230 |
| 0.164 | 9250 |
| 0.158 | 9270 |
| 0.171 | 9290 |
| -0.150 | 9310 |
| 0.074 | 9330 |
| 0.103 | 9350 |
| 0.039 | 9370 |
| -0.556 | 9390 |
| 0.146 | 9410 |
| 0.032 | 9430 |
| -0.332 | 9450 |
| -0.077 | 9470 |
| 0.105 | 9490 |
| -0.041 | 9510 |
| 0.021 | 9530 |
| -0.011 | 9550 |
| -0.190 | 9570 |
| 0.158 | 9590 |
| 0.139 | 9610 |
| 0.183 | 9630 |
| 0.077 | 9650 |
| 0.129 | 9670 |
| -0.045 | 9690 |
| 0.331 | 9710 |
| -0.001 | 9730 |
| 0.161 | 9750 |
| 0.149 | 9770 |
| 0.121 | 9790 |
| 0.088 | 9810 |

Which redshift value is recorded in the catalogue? 0.996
